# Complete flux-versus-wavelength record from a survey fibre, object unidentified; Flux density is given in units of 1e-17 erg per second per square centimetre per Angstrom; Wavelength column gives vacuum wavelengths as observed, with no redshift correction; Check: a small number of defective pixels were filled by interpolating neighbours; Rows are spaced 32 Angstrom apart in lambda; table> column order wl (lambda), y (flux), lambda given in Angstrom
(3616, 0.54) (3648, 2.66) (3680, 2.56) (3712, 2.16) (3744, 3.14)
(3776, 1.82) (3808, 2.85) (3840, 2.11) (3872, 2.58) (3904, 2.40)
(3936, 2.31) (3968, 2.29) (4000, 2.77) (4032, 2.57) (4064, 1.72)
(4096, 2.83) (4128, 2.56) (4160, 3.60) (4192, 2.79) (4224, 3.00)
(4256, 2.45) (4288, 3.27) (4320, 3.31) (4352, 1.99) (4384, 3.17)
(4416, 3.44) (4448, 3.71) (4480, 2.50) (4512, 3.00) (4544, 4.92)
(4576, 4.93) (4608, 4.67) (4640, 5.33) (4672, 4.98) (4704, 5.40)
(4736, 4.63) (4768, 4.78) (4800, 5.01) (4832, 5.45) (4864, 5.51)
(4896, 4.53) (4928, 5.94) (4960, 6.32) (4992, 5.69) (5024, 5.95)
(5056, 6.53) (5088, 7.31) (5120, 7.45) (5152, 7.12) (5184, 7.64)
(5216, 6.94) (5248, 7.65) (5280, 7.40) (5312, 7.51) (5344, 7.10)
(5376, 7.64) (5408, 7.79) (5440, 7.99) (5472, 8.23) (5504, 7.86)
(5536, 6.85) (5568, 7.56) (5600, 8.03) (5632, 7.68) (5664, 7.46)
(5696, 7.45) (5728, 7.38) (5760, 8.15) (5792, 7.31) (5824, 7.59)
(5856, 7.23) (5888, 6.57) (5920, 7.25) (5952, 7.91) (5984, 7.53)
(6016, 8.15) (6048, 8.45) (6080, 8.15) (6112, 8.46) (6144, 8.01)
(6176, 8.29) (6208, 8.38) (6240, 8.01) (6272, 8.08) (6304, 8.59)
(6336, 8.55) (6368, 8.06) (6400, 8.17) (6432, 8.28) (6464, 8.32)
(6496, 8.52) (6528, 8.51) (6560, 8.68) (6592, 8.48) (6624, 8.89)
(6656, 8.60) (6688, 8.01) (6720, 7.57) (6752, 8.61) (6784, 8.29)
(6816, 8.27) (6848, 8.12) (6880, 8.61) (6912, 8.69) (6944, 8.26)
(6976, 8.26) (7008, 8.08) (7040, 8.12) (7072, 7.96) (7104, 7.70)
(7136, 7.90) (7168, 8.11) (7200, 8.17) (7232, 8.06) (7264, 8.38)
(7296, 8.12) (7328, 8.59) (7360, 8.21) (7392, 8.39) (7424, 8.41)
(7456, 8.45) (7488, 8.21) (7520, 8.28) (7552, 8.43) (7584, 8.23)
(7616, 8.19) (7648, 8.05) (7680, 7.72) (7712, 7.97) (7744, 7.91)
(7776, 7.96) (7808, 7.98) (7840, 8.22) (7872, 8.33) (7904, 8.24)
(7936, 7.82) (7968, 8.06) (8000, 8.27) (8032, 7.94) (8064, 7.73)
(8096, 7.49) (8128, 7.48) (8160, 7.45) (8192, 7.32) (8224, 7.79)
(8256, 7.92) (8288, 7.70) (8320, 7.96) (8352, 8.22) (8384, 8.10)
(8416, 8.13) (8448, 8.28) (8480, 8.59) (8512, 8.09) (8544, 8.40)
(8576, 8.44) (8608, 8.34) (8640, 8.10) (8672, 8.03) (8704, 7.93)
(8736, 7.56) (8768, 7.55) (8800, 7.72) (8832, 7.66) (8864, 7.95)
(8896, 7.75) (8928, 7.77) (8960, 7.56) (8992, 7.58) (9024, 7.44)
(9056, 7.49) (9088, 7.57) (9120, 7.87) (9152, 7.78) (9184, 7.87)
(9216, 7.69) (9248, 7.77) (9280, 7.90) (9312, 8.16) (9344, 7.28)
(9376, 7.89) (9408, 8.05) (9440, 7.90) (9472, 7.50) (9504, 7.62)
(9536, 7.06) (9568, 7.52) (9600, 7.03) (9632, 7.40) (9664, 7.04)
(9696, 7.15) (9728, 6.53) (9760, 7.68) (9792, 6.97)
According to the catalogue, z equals 0.14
